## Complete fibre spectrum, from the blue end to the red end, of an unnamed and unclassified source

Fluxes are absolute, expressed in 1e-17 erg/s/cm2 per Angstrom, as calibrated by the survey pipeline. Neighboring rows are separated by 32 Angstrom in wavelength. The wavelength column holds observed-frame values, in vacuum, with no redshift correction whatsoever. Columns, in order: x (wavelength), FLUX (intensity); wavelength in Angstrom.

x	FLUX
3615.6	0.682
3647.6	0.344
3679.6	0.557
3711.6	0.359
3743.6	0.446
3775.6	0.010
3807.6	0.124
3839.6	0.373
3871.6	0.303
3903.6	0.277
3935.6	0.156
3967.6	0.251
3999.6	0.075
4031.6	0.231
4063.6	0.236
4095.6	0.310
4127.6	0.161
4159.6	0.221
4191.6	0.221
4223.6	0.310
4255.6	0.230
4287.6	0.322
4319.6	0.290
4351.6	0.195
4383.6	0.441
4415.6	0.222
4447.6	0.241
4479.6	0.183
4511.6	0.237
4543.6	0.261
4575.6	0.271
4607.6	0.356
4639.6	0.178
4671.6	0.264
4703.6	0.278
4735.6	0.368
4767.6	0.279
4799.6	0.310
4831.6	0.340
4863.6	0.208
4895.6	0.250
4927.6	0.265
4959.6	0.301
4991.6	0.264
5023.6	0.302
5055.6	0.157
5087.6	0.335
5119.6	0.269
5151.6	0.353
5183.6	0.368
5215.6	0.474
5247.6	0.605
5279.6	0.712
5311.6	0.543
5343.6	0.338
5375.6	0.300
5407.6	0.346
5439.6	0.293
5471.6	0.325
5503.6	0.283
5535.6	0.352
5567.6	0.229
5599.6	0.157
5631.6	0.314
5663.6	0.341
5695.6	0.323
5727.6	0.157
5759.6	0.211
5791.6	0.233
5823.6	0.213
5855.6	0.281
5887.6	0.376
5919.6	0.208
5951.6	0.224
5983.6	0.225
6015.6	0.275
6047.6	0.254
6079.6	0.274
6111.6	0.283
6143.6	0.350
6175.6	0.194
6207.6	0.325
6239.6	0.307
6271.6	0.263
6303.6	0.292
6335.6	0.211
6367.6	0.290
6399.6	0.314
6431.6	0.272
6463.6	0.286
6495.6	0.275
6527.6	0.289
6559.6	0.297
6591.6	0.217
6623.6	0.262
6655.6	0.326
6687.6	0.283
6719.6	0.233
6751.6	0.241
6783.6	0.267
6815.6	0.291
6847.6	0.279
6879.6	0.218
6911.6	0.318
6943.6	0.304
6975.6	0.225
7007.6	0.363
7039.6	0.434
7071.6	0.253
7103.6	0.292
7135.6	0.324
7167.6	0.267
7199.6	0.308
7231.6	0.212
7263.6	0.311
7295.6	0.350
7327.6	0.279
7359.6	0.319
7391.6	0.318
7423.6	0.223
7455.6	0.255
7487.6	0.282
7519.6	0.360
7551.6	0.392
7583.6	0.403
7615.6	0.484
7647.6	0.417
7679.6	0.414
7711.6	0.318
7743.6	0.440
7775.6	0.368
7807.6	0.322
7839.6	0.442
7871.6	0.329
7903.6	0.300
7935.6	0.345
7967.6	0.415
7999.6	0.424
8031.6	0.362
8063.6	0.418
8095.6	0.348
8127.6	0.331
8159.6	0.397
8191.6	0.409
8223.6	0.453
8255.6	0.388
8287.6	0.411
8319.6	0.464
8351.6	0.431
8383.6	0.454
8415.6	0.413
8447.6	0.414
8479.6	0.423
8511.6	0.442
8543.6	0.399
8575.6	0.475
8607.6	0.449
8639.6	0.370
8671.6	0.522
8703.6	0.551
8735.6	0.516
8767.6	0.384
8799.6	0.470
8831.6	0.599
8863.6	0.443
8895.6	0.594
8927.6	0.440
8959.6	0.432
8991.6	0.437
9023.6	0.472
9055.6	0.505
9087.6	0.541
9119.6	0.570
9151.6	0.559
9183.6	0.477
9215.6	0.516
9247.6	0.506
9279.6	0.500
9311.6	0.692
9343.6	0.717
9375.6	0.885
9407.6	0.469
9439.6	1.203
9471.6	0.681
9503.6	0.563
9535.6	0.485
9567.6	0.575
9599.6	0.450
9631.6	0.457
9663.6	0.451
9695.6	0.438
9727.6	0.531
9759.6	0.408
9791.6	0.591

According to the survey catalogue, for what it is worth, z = 0.88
